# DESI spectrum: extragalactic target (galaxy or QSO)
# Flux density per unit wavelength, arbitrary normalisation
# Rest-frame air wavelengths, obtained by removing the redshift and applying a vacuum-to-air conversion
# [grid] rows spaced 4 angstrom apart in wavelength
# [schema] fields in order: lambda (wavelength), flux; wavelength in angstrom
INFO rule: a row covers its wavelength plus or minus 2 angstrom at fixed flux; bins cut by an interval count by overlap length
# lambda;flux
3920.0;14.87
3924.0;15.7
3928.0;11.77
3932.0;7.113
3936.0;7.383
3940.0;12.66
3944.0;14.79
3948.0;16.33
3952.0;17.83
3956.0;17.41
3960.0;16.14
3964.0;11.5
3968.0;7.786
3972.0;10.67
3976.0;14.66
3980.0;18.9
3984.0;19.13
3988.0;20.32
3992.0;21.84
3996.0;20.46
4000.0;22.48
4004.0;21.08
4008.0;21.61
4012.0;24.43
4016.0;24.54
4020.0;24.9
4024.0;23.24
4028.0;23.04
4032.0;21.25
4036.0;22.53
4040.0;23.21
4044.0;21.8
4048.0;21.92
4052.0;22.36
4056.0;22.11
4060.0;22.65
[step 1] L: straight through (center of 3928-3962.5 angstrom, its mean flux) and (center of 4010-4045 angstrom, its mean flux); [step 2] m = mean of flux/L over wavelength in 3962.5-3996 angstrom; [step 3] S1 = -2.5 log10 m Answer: 0.12 mag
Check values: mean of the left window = 13.6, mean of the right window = 23.3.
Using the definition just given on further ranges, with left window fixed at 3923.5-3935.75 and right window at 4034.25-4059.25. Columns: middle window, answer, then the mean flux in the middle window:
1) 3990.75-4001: -0.24 mag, 21.5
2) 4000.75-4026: -0.22 mag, 23.3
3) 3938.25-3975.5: -0.08 mag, 13.9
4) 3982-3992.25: -0.23 mag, 20.2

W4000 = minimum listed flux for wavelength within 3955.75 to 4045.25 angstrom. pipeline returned 7.786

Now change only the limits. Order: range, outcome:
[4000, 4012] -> 21.08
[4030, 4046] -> 21.25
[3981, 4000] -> 19.13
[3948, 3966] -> 11.5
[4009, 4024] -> 23.24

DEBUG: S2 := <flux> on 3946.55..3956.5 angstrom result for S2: 17.2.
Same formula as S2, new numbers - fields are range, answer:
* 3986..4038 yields 22.4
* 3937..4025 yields 18.1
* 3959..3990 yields 14.8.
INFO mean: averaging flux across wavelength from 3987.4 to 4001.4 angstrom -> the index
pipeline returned 21.3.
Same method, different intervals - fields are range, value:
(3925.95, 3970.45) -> 12.8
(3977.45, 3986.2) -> 18.8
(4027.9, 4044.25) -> 22.3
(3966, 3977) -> 10.7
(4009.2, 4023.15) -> 24.3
